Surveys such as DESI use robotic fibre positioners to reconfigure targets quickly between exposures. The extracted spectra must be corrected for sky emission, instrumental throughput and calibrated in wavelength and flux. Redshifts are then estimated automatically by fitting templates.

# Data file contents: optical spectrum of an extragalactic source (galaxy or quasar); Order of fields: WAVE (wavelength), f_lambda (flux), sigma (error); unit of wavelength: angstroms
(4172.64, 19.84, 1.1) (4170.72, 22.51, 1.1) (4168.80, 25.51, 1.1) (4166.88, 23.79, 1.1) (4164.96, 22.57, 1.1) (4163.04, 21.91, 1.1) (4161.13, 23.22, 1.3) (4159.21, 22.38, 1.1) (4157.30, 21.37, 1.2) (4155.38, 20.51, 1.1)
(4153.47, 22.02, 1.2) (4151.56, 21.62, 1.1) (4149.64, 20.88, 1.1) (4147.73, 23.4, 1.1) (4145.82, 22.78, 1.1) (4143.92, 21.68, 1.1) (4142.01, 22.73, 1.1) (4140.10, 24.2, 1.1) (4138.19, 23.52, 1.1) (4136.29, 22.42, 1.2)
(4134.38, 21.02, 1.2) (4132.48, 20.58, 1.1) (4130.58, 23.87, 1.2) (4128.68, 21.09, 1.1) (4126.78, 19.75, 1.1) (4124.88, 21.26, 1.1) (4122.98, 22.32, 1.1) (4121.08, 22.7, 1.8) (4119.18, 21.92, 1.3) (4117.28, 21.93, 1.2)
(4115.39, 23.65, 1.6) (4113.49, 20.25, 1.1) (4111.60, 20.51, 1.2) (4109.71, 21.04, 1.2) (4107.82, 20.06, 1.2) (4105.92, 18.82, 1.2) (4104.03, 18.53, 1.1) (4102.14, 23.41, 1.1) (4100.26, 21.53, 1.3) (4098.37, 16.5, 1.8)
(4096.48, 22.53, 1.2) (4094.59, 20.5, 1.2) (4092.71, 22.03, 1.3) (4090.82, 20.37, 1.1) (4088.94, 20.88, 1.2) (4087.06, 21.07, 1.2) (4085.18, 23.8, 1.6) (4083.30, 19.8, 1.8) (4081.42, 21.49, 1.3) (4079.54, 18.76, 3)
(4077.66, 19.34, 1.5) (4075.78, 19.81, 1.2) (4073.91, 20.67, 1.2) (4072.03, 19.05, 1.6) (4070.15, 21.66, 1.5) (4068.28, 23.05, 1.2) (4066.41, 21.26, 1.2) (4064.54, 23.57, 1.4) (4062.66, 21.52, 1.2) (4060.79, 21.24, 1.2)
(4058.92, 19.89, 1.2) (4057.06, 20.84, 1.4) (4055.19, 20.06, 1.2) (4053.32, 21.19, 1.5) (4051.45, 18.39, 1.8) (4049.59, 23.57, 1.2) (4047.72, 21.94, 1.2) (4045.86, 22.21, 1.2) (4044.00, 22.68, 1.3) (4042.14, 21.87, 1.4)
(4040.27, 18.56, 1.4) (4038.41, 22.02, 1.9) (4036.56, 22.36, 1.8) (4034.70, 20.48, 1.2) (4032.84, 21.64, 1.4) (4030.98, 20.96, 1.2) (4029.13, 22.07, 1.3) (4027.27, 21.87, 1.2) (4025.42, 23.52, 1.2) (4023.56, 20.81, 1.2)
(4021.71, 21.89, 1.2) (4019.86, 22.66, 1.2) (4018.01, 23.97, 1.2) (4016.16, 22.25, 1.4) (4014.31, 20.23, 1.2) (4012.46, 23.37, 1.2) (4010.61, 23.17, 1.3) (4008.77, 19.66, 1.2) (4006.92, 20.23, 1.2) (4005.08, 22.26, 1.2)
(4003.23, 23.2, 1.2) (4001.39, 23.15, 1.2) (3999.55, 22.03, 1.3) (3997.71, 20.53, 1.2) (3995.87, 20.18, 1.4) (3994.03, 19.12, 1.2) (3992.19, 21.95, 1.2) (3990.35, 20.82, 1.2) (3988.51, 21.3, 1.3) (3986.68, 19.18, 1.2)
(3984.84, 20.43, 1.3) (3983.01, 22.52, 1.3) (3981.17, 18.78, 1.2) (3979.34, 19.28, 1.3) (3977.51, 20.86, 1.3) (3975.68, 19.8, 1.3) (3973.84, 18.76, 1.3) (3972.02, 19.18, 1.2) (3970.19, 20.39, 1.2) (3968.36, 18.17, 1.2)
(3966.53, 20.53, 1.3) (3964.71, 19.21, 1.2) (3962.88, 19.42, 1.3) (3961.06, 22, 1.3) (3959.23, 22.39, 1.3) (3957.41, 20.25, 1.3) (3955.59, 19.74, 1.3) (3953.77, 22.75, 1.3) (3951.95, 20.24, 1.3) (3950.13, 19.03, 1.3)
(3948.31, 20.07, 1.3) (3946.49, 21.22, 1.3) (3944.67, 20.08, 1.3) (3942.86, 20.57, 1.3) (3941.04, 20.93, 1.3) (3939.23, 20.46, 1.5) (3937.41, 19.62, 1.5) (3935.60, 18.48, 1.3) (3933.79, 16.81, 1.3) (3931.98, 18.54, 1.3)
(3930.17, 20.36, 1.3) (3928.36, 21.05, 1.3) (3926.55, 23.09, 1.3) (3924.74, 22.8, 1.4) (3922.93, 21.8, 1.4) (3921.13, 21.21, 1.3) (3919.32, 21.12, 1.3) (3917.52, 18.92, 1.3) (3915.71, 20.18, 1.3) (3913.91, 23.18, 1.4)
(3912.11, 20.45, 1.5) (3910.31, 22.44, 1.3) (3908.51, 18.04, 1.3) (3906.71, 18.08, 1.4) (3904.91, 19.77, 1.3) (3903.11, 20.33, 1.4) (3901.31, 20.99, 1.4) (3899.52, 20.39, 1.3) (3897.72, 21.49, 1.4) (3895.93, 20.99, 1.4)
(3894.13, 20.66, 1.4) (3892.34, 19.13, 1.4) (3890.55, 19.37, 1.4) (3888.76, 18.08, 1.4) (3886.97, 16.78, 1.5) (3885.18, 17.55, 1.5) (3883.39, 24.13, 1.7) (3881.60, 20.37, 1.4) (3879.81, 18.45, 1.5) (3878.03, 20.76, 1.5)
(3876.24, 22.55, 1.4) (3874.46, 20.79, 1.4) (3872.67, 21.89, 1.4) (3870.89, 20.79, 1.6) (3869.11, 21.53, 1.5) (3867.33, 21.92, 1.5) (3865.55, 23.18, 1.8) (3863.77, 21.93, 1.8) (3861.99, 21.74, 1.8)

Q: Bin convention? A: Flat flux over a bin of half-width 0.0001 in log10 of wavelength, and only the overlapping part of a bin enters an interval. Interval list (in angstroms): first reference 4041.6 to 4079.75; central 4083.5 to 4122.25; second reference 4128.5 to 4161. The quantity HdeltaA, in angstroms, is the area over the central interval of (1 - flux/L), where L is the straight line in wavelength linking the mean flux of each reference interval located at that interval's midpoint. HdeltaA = 1.0 angstroms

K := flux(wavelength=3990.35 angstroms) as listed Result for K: 20.82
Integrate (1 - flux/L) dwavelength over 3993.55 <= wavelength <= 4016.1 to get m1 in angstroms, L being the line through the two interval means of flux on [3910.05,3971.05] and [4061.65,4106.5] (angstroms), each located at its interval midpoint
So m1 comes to -0.9 angstroms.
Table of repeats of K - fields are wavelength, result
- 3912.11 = 20.45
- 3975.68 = 19.8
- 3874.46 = 20.79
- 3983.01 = 22.52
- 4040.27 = 18.56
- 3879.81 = 18.45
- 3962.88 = 19.42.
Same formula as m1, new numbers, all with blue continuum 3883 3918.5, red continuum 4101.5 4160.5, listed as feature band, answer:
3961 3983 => 0.8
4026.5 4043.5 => -0.3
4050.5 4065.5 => 0.2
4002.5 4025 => -1.3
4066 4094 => 0.6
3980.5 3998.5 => 0.1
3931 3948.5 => 0.5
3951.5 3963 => -0.4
